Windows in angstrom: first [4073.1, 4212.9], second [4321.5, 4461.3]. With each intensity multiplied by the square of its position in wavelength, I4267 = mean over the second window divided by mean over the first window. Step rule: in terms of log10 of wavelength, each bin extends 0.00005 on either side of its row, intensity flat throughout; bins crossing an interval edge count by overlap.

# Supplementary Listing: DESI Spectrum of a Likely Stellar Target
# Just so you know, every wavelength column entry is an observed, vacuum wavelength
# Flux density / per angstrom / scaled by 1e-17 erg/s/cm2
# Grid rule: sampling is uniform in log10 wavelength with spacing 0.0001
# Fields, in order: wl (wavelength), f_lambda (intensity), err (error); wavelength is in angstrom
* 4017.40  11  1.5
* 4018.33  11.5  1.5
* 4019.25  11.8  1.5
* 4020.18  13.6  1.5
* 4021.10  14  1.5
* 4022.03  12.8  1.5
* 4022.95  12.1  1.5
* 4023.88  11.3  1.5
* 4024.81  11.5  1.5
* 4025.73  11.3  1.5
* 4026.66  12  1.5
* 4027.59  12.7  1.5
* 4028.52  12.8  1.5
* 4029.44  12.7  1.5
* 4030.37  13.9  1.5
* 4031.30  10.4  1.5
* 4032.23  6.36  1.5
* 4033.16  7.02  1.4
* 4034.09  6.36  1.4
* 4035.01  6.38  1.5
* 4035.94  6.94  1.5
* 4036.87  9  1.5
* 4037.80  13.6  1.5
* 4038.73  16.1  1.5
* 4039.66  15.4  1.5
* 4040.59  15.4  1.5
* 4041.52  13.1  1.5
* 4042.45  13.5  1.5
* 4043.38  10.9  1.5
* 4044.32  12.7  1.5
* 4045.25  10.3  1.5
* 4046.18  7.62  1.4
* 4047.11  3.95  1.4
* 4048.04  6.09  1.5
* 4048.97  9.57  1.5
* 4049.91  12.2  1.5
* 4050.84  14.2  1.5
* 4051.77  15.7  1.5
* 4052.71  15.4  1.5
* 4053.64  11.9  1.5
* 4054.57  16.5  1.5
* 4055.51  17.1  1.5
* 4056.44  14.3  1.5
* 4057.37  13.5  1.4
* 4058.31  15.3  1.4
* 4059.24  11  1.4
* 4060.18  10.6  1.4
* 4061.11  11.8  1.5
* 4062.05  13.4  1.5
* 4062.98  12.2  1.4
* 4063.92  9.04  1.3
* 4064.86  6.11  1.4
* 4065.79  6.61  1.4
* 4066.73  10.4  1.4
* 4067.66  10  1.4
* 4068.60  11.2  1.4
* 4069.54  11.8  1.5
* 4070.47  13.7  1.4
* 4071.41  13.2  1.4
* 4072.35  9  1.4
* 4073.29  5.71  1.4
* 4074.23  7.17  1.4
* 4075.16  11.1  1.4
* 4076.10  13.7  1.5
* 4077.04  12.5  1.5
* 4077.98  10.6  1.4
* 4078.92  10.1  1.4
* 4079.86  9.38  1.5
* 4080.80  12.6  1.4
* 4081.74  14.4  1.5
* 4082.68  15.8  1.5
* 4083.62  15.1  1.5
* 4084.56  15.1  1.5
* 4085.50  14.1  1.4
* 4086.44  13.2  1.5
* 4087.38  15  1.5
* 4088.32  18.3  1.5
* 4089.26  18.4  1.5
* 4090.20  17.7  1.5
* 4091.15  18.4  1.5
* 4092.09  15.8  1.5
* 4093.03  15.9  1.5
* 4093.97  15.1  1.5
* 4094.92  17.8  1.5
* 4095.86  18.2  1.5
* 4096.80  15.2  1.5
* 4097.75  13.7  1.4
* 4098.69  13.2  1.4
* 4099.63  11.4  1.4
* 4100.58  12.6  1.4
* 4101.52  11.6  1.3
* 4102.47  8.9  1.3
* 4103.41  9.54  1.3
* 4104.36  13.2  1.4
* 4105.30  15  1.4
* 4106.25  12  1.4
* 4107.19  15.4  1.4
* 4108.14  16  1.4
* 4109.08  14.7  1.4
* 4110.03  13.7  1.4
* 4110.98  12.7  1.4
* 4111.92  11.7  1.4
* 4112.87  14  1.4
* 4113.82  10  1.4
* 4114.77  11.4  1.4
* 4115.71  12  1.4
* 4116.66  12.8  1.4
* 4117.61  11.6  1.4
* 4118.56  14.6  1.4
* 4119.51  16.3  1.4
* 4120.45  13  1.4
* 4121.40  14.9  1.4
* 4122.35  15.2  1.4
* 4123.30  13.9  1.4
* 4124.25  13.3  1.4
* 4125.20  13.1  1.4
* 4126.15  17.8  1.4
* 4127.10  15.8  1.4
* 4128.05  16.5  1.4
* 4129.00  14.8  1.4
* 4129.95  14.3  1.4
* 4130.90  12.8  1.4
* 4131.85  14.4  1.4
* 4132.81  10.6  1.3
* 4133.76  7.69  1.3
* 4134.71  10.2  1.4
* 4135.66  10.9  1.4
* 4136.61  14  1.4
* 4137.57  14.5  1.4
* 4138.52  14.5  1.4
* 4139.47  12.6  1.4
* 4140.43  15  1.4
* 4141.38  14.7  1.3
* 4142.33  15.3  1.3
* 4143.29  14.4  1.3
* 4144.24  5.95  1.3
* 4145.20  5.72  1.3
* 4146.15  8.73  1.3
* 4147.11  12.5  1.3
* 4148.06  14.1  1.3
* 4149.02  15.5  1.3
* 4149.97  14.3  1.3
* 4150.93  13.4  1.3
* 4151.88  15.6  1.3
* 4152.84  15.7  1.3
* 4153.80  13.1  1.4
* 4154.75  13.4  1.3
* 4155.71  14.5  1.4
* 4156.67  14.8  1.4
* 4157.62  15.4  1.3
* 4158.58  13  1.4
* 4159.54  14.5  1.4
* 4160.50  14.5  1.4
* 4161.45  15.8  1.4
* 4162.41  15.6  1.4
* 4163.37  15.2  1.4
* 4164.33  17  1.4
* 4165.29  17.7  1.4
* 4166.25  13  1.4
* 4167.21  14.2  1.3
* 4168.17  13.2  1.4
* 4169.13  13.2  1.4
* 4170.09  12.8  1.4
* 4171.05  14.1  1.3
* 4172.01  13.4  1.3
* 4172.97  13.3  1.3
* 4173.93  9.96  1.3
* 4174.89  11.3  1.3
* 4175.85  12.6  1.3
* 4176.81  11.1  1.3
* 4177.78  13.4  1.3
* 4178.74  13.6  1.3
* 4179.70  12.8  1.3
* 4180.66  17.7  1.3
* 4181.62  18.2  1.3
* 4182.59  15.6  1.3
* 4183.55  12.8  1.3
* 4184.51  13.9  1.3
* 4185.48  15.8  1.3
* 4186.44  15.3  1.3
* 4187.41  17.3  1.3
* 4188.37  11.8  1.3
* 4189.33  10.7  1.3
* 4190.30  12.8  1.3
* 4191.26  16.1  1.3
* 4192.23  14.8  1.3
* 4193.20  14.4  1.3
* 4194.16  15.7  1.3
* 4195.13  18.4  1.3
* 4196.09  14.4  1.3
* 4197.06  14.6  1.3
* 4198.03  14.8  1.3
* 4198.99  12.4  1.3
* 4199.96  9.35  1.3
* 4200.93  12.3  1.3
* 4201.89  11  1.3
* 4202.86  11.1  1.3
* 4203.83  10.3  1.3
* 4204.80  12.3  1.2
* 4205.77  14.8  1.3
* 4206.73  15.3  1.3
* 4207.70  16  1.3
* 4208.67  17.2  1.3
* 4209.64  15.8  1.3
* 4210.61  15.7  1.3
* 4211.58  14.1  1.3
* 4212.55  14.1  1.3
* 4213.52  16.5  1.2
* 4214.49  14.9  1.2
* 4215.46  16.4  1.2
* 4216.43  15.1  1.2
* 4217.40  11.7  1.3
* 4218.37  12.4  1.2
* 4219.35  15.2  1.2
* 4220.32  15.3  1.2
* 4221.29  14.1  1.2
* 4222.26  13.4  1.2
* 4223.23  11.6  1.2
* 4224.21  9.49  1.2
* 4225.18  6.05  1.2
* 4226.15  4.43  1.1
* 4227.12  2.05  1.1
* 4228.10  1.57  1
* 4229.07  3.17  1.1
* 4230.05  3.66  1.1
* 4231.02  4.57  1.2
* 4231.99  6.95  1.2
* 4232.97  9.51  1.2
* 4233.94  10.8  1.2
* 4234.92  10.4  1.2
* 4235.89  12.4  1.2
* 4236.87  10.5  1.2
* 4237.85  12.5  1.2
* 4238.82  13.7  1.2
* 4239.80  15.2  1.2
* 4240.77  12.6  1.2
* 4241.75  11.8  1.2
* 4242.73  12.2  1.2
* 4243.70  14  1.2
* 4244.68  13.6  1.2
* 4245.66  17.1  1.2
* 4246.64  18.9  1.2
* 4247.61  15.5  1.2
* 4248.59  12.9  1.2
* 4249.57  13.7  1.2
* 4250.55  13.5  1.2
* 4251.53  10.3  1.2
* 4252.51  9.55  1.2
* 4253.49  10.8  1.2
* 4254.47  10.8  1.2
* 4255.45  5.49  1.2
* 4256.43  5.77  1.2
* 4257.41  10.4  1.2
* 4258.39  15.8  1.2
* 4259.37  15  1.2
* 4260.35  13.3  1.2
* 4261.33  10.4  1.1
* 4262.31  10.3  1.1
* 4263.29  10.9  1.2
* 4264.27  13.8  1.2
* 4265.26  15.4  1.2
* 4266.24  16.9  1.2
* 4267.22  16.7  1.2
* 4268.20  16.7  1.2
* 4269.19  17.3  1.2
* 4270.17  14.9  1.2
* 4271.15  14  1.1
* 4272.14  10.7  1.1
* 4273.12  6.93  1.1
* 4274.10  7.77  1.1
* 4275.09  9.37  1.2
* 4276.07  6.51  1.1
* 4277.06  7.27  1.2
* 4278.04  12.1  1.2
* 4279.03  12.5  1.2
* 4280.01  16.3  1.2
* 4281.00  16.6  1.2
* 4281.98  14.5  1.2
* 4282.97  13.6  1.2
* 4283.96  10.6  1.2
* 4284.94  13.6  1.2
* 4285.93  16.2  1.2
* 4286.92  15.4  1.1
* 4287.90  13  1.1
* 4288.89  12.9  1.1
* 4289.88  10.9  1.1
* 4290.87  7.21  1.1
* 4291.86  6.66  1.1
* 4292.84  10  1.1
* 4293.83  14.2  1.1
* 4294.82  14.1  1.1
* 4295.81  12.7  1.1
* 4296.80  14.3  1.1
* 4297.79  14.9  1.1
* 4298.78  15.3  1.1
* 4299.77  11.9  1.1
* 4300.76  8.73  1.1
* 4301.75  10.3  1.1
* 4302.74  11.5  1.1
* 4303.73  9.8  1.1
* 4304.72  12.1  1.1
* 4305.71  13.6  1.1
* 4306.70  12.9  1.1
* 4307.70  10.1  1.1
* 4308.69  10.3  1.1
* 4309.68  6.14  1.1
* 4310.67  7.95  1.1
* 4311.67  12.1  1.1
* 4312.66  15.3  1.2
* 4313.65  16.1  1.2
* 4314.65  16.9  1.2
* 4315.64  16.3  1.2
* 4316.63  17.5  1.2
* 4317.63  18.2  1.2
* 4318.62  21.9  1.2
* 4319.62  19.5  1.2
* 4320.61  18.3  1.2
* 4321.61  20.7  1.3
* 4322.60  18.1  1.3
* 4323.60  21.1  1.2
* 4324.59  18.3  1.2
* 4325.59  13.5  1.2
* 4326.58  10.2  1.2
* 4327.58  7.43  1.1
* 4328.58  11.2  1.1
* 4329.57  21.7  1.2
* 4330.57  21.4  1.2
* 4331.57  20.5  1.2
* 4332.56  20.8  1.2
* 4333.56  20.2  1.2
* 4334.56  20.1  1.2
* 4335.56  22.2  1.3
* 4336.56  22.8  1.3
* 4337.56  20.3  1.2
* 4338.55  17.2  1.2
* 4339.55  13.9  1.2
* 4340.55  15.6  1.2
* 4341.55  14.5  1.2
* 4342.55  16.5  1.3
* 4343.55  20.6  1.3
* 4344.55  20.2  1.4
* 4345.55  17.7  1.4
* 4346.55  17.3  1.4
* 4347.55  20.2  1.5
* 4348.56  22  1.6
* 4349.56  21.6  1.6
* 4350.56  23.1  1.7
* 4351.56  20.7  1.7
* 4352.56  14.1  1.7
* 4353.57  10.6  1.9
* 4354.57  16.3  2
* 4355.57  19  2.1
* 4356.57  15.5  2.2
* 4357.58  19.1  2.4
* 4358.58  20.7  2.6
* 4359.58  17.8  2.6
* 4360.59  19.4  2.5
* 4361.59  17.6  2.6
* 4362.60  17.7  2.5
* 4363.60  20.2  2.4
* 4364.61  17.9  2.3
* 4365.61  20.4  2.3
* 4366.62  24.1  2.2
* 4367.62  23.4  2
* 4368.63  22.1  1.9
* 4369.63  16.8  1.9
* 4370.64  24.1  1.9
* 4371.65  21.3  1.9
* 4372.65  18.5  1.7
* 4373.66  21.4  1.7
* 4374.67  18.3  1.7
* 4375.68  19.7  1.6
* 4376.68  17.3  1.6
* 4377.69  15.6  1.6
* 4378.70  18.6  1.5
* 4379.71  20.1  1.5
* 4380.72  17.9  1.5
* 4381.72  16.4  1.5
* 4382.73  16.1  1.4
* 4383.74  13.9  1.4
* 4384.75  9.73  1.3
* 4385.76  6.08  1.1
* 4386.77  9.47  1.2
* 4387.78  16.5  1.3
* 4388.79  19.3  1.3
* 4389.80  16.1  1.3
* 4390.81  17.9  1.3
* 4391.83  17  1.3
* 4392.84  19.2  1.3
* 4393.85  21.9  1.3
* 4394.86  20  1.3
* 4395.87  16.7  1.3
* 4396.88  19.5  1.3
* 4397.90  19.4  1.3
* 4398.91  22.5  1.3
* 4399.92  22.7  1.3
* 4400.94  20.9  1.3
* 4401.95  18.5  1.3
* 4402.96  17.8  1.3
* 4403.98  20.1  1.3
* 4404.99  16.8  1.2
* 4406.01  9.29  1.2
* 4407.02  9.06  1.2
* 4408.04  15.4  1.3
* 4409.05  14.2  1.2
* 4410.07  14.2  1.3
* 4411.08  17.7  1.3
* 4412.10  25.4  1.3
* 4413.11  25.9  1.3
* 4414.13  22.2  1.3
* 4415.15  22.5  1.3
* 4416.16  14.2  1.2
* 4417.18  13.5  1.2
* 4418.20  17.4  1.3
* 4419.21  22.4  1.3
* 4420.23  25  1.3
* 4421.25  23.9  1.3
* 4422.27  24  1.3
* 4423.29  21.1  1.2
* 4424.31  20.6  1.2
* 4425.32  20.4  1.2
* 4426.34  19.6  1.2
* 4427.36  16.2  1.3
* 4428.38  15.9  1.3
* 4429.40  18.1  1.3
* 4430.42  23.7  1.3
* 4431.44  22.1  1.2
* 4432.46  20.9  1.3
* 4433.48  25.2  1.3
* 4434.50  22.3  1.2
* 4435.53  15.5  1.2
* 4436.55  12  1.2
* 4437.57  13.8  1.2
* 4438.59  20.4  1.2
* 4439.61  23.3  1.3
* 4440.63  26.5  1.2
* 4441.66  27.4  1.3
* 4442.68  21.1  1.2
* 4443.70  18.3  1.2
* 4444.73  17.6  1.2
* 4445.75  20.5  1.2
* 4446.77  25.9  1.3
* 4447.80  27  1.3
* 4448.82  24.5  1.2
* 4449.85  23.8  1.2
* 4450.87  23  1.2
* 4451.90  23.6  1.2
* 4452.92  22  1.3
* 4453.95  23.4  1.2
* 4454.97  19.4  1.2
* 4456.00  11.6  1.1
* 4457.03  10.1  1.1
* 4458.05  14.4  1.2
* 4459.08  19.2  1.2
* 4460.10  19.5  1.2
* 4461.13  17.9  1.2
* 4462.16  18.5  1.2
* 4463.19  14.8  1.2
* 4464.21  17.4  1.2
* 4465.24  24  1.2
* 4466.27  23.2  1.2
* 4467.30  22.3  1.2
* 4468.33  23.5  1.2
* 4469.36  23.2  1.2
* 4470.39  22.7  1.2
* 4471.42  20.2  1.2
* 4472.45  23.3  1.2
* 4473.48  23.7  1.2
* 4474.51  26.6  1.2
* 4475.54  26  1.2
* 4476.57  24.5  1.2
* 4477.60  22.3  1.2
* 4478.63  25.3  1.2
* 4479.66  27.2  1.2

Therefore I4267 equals 1.5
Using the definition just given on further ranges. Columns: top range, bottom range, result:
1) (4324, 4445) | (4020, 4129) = 1.70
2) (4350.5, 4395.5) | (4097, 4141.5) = 1.52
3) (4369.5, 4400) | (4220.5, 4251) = 1.76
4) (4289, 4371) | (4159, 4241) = 1.36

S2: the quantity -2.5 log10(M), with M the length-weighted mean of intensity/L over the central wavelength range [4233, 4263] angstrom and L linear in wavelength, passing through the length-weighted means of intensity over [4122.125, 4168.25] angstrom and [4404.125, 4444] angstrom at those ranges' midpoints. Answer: 0.28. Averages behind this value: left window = 13.7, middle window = 12.3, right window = 19.4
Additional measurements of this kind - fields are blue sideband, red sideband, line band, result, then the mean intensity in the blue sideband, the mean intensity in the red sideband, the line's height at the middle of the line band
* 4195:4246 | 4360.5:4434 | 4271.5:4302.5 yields 0.22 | 12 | 18.7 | 14.5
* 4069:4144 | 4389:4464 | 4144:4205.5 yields 0.08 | 13.5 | 19.5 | 14.8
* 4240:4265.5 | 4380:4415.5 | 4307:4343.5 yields -0.11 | 12.5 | 17.4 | 14.9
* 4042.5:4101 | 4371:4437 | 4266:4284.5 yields 0.27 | 12.7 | 18.4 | 16.2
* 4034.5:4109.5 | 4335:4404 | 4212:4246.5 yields 0.36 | 12.6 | 18.4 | 15.7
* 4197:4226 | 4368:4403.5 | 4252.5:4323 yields 0.19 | 13.3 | 18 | 15.4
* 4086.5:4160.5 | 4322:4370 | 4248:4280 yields 0.37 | 13.7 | 18.4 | 16.7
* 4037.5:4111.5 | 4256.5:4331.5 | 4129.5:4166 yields -0.03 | 12.8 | 13.5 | 13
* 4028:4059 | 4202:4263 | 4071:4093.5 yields -0.15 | 11.7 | 11.8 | 11.7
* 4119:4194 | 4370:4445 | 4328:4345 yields -0.09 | 13.8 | 18.7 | 17.3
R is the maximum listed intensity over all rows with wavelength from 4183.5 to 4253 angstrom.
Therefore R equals 18.9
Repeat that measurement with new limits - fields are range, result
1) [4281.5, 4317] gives 17.5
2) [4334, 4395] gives 24.1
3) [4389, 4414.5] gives 25.9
